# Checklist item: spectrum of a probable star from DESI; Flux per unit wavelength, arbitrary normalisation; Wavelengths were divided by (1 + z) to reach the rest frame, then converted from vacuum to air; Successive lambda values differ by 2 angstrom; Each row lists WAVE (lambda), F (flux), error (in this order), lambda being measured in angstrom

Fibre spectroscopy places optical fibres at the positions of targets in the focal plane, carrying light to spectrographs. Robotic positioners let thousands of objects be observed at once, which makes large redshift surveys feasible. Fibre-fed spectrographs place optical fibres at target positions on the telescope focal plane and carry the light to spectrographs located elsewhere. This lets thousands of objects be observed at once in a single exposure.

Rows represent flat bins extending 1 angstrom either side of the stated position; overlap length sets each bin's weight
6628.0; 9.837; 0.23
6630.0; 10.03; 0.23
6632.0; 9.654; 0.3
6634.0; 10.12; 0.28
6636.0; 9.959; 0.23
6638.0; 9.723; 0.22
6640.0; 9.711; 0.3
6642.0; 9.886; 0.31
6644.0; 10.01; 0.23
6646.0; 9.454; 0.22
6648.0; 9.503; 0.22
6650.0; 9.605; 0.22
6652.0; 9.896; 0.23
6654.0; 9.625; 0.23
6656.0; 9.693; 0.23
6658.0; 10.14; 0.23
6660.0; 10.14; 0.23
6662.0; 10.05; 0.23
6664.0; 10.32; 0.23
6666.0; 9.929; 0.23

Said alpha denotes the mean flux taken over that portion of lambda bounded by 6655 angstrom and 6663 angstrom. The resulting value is 10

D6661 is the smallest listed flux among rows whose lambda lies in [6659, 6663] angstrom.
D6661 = 10.05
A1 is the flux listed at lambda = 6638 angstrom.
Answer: 9.723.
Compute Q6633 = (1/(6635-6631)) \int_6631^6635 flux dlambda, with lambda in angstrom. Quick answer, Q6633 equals 9.89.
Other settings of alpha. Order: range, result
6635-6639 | 9.84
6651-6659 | 9.84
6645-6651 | 9.52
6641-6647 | 9.78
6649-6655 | 9.71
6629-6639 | 9.9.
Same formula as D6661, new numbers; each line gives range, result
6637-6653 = 9.454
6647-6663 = 9.503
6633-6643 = 9.711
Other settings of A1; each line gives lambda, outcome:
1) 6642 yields 9.886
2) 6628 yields 9.837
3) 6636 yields 9.959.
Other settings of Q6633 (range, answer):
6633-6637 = 10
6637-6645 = 9.83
